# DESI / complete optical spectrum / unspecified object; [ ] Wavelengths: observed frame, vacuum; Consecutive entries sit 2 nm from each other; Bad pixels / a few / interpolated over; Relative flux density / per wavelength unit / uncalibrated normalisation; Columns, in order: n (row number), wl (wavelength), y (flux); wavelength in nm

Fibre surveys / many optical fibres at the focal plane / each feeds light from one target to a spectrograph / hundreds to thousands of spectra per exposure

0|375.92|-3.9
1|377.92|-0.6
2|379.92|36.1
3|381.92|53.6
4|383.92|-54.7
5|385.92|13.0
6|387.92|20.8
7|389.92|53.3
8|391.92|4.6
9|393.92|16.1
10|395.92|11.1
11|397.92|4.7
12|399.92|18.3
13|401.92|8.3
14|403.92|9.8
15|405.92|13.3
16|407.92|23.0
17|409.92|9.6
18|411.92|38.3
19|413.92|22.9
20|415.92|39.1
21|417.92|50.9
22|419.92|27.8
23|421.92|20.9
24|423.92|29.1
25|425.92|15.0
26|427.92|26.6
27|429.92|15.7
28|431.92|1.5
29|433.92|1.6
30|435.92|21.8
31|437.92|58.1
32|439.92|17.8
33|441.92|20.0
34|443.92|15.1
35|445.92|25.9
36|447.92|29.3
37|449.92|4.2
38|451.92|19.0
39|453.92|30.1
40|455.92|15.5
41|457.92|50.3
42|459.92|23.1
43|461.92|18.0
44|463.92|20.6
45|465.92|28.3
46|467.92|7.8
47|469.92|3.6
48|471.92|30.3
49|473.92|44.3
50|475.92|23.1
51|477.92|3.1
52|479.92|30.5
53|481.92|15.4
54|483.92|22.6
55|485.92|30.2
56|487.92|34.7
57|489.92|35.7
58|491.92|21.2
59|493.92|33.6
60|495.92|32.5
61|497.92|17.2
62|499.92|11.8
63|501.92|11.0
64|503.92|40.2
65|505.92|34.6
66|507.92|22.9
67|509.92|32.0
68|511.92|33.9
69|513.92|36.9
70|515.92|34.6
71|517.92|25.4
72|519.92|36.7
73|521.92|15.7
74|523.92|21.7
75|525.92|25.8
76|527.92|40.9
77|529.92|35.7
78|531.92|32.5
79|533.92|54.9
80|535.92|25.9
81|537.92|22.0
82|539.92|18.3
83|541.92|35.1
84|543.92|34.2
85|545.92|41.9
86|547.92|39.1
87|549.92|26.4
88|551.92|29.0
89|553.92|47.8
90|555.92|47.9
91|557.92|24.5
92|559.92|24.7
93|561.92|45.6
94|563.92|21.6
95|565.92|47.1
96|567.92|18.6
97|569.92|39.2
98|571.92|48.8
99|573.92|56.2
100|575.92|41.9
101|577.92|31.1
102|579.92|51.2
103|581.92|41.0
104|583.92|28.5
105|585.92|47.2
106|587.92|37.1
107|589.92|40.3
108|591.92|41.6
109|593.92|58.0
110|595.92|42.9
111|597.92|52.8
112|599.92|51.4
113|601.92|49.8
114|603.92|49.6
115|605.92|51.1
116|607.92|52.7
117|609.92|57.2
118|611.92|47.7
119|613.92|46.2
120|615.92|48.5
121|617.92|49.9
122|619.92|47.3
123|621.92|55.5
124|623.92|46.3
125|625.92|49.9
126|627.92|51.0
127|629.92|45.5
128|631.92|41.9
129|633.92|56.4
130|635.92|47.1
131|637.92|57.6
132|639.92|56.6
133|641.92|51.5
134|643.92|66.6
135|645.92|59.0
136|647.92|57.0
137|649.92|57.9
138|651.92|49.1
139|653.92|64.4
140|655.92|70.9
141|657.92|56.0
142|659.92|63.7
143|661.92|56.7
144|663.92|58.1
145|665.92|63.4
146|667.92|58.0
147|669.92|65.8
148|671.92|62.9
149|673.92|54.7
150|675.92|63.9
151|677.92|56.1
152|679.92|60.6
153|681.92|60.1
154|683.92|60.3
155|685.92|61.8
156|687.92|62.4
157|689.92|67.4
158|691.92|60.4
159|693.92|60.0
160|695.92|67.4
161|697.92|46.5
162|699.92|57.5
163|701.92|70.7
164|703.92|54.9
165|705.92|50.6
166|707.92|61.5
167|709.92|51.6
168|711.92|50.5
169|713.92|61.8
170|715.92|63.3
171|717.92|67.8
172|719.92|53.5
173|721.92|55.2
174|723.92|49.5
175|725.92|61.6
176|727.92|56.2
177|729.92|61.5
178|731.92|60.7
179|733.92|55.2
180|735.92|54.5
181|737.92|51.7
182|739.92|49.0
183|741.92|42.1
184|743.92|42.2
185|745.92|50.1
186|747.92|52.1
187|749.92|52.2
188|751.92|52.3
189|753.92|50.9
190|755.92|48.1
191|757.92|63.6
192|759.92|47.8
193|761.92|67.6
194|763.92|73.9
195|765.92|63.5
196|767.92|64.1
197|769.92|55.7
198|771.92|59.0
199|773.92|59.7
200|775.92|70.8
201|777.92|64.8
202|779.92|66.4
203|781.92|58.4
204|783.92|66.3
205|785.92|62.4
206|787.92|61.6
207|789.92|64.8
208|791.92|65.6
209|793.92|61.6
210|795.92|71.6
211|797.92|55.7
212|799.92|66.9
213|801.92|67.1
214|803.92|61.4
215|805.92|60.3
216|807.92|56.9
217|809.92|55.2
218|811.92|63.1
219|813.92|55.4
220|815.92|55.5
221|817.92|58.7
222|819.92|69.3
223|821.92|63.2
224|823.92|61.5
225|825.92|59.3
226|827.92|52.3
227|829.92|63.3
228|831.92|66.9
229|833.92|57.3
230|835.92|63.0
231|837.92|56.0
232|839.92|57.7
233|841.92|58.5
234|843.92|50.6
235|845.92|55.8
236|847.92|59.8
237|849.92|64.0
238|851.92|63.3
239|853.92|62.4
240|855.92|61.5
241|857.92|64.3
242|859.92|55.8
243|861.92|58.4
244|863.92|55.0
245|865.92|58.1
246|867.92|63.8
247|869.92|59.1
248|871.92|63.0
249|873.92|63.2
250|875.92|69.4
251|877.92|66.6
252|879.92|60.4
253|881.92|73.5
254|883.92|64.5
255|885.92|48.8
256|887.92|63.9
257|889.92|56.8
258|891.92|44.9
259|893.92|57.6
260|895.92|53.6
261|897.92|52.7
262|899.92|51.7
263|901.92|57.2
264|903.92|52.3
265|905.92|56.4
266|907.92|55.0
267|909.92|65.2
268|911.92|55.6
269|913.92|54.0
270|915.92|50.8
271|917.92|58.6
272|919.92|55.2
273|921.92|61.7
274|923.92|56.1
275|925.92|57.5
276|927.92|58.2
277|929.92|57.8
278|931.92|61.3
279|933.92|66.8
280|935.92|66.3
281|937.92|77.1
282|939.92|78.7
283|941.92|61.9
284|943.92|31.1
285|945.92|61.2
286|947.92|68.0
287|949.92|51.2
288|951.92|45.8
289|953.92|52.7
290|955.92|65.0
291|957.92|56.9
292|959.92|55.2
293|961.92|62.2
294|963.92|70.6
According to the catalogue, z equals 0.432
